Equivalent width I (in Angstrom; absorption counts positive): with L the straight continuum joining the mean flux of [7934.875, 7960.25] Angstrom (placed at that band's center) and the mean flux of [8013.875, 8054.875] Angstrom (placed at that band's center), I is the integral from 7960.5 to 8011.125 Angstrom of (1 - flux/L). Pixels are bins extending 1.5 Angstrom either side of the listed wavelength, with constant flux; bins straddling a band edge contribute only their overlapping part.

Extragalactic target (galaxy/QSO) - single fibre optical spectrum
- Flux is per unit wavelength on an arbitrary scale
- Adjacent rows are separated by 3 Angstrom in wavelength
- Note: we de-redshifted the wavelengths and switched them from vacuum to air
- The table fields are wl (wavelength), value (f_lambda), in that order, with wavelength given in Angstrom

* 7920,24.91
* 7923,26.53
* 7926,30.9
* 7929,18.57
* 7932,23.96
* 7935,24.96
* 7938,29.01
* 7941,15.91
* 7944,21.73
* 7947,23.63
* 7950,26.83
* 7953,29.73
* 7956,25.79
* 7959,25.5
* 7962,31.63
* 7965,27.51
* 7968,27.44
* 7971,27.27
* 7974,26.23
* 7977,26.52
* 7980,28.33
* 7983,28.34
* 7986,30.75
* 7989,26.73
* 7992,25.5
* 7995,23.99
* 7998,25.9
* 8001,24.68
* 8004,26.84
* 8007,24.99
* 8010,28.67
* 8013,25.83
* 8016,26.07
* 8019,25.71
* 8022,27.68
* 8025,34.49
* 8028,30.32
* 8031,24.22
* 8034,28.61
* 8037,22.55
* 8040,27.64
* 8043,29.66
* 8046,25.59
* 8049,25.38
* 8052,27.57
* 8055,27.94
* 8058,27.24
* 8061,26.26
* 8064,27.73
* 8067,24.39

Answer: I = -2.4 Angstrom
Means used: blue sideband 24.8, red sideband 27.3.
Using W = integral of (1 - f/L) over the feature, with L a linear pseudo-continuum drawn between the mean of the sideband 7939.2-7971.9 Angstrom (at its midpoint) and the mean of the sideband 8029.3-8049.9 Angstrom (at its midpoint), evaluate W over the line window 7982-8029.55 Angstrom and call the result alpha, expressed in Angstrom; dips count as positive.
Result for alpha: -2.2 Angstrom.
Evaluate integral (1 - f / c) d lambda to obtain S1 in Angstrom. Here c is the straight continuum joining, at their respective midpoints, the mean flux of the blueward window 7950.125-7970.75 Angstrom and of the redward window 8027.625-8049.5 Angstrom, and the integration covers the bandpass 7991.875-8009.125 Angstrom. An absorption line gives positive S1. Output 1.1 Angstrom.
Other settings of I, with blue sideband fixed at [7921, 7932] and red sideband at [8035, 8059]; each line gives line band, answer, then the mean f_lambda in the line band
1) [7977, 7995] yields -1.1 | 27.5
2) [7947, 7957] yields -0.6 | 27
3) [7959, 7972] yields -1.3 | 28.2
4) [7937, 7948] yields 1.3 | 22.2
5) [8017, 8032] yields -1.2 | 28.5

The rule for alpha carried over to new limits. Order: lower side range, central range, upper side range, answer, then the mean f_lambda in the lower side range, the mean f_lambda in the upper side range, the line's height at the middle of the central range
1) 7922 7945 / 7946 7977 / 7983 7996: -2.1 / 23.9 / 27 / 25.5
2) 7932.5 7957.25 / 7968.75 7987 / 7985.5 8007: -1.6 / 24.7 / 26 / 25.5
